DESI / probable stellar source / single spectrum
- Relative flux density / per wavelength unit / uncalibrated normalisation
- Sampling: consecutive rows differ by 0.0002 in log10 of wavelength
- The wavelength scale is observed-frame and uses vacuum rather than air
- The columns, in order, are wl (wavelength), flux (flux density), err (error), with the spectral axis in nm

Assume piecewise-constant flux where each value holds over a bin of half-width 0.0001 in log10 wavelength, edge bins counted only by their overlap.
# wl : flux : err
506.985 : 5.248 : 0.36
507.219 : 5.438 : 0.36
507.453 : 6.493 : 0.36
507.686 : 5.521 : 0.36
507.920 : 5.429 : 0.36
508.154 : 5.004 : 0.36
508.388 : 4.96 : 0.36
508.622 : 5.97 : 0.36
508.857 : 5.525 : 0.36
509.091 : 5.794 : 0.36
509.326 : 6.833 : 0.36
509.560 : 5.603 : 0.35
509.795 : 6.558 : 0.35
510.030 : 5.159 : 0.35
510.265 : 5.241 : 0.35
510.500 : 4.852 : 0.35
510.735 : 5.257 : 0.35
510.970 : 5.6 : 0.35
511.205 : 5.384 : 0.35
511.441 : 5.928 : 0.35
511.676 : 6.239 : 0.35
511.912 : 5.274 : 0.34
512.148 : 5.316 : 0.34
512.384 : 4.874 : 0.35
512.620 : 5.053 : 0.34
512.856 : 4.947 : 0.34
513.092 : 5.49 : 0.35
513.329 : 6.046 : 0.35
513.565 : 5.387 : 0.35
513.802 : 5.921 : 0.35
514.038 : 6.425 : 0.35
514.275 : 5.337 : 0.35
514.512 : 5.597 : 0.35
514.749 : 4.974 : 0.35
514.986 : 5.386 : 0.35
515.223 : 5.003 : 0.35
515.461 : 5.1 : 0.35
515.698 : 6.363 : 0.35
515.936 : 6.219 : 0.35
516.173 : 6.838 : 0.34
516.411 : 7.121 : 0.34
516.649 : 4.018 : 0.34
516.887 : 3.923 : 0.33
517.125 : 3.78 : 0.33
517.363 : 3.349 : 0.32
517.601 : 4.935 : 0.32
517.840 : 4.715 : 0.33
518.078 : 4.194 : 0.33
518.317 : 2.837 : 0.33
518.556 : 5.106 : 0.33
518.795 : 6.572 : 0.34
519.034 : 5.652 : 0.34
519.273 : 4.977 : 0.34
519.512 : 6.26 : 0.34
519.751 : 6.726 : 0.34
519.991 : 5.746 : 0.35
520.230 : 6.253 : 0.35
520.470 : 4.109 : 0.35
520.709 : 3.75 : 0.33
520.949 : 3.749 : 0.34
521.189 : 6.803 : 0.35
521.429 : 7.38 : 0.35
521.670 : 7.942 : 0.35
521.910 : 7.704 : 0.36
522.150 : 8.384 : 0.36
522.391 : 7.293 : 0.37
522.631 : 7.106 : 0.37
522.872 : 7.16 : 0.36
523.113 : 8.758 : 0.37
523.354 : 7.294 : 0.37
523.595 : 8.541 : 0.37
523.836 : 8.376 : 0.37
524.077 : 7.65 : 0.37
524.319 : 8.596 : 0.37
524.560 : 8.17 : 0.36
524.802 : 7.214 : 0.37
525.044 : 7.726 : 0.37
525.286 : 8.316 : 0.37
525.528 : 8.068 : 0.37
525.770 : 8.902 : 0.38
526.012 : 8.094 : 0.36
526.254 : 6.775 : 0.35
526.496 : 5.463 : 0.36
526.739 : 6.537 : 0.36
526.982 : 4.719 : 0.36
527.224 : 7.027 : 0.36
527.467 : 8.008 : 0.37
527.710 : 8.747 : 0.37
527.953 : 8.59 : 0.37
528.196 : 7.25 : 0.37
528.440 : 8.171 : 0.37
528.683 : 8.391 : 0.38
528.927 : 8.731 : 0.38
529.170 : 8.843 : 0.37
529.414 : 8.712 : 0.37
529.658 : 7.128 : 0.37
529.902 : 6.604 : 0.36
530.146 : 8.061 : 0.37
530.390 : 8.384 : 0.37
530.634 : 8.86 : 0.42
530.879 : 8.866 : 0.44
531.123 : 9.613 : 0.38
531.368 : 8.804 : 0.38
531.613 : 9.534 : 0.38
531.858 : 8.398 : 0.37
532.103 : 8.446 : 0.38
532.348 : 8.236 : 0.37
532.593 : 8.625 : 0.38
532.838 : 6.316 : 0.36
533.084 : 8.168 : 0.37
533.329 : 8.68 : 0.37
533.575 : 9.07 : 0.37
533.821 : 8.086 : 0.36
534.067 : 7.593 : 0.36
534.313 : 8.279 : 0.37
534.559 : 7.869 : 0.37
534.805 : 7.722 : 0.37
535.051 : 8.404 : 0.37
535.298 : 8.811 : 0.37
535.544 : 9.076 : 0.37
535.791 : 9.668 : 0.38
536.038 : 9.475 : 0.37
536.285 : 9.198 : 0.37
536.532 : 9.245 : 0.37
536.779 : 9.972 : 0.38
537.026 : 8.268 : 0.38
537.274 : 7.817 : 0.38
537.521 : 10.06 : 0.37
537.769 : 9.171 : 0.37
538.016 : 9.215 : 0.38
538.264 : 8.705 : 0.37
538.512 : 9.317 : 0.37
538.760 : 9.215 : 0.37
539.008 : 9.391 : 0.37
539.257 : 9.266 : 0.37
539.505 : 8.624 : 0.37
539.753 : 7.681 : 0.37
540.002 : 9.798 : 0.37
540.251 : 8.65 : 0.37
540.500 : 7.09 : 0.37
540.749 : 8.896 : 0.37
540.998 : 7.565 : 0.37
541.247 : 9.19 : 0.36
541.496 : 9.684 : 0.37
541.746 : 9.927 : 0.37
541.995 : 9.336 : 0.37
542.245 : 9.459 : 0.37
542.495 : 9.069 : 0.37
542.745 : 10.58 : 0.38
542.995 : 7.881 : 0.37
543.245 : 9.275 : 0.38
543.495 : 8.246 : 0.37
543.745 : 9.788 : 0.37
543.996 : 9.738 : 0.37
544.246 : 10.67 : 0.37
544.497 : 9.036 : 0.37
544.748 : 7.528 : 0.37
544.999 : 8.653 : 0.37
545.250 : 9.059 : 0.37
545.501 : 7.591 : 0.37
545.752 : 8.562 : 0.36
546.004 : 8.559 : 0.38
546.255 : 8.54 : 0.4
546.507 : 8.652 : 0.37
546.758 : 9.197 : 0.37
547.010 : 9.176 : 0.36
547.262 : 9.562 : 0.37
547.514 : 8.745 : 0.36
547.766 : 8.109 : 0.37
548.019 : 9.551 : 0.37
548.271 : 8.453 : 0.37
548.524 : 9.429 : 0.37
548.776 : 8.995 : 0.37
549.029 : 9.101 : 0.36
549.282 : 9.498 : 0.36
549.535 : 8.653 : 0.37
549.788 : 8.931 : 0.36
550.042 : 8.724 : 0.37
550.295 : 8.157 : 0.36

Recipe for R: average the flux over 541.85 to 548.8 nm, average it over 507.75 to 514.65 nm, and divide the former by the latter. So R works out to 1.6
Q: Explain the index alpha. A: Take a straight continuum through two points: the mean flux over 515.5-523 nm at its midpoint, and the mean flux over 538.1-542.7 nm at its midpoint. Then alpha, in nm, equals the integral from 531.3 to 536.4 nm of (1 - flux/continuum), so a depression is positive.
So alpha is -0.35 nm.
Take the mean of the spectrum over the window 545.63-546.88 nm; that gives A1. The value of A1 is 8.7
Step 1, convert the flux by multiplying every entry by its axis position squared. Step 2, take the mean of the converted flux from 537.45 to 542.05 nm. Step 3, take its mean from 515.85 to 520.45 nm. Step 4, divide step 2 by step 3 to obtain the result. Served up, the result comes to 1.87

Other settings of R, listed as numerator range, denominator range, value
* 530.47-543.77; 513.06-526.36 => 1.41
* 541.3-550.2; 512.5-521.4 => 1.71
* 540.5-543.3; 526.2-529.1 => 1.22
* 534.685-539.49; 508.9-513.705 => 1.63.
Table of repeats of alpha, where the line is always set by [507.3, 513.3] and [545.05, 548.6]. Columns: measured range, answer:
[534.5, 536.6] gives -0.29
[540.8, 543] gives -0.24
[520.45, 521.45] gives 0.22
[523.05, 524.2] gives -0.23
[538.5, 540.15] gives -0.18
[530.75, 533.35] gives -0.36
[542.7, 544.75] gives -0.18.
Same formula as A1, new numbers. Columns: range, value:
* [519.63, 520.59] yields 5.71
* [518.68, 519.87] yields 6.04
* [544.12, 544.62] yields 9.86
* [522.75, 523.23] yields 7.94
